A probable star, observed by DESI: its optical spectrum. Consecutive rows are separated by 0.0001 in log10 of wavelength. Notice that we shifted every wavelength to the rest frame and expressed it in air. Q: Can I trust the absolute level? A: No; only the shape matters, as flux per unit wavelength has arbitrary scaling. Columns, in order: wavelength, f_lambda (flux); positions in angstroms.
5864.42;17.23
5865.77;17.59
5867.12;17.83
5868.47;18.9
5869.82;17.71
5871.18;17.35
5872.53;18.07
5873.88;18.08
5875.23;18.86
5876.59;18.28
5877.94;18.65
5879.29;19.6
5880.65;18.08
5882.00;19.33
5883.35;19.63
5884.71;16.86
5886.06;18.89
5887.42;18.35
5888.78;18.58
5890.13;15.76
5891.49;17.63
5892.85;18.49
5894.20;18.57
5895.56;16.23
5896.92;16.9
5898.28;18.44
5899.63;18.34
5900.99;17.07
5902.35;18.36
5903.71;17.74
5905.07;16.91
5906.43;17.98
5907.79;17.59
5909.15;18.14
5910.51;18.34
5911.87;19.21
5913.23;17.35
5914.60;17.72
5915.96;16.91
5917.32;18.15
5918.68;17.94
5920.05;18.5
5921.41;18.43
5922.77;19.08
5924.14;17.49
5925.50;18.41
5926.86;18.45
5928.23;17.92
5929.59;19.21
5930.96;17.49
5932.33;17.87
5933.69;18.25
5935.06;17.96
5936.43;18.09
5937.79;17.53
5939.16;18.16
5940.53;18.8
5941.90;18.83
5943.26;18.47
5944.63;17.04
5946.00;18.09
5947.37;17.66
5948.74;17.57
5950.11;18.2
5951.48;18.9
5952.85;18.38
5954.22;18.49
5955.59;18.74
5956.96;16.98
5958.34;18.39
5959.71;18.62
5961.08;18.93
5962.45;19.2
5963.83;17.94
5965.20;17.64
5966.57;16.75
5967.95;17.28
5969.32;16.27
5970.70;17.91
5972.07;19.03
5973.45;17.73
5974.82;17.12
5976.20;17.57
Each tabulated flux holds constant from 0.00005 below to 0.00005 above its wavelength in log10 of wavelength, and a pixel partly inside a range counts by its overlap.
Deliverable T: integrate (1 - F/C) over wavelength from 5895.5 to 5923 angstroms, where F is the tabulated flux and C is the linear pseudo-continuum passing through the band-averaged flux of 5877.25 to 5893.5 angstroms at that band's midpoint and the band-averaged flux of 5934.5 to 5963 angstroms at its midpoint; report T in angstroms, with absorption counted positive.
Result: 0.6 angstroms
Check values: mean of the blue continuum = 18.3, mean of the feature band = 17.9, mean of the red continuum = 18.2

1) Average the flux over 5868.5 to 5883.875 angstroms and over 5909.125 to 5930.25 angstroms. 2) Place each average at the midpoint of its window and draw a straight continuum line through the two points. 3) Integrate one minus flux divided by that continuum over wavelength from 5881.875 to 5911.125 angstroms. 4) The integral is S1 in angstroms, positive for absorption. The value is 0.8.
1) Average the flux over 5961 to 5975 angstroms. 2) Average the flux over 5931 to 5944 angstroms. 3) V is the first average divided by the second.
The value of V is 0.98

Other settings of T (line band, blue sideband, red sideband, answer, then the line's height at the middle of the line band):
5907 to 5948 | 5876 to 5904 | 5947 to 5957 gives 0.1 angstroms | 18.2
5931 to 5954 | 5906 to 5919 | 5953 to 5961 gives 0.1 angstroms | 18.2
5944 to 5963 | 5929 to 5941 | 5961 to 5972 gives -0.3 angstroms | 17.9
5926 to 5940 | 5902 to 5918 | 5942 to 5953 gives -0.1 angstroms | 18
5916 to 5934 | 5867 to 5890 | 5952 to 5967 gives 0.1 angstroms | 18.3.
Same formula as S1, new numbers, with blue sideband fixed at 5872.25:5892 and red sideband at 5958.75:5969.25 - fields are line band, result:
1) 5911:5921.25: 0.1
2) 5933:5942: -0.1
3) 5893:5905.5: 0.4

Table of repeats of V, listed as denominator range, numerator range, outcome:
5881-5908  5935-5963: 1.02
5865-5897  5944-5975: 0.99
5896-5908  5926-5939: 1.02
